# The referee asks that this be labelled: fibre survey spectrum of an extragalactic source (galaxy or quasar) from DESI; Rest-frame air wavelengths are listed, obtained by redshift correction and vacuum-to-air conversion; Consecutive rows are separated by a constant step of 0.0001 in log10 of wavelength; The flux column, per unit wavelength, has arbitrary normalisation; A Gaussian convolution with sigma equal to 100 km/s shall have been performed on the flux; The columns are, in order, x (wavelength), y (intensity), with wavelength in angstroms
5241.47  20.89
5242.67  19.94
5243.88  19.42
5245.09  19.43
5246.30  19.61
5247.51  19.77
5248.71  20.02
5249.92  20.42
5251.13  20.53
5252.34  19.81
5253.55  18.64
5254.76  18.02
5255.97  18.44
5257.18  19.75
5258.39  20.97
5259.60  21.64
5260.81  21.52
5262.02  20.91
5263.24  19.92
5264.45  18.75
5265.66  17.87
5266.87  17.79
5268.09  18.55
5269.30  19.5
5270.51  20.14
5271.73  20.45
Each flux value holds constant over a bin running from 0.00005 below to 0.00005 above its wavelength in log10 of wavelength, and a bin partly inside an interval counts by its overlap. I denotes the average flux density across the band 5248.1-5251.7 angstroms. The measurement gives 20.4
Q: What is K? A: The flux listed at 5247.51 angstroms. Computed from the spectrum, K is 19.77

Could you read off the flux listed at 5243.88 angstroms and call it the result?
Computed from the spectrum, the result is 19.42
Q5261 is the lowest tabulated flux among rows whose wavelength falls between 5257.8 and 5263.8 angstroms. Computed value 19.92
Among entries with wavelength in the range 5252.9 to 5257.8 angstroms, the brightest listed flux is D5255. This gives 19.75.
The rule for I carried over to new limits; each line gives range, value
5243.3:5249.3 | 19.7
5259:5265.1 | 20.5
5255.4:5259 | 19.7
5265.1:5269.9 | 18.4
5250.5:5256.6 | 19.1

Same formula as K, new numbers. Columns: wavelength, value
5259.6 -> 21.64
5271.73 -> 20.45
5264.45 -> 18.75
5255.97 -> 18.44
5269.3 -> 19.5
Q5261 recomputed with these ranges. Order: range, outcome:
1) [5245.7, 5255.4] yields 18.02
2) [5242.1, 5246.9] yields 19.42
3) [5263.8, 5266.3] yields 17.87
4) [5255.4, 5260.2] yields 18.44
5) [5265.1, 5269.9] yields 17.79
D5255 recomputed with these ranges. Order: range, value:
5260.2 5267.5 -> 21.52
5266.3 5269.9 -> 19.5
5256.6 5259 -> 20.97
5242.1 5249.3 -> 20.02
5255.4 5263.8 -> 21.64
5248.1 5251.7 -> 20.53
